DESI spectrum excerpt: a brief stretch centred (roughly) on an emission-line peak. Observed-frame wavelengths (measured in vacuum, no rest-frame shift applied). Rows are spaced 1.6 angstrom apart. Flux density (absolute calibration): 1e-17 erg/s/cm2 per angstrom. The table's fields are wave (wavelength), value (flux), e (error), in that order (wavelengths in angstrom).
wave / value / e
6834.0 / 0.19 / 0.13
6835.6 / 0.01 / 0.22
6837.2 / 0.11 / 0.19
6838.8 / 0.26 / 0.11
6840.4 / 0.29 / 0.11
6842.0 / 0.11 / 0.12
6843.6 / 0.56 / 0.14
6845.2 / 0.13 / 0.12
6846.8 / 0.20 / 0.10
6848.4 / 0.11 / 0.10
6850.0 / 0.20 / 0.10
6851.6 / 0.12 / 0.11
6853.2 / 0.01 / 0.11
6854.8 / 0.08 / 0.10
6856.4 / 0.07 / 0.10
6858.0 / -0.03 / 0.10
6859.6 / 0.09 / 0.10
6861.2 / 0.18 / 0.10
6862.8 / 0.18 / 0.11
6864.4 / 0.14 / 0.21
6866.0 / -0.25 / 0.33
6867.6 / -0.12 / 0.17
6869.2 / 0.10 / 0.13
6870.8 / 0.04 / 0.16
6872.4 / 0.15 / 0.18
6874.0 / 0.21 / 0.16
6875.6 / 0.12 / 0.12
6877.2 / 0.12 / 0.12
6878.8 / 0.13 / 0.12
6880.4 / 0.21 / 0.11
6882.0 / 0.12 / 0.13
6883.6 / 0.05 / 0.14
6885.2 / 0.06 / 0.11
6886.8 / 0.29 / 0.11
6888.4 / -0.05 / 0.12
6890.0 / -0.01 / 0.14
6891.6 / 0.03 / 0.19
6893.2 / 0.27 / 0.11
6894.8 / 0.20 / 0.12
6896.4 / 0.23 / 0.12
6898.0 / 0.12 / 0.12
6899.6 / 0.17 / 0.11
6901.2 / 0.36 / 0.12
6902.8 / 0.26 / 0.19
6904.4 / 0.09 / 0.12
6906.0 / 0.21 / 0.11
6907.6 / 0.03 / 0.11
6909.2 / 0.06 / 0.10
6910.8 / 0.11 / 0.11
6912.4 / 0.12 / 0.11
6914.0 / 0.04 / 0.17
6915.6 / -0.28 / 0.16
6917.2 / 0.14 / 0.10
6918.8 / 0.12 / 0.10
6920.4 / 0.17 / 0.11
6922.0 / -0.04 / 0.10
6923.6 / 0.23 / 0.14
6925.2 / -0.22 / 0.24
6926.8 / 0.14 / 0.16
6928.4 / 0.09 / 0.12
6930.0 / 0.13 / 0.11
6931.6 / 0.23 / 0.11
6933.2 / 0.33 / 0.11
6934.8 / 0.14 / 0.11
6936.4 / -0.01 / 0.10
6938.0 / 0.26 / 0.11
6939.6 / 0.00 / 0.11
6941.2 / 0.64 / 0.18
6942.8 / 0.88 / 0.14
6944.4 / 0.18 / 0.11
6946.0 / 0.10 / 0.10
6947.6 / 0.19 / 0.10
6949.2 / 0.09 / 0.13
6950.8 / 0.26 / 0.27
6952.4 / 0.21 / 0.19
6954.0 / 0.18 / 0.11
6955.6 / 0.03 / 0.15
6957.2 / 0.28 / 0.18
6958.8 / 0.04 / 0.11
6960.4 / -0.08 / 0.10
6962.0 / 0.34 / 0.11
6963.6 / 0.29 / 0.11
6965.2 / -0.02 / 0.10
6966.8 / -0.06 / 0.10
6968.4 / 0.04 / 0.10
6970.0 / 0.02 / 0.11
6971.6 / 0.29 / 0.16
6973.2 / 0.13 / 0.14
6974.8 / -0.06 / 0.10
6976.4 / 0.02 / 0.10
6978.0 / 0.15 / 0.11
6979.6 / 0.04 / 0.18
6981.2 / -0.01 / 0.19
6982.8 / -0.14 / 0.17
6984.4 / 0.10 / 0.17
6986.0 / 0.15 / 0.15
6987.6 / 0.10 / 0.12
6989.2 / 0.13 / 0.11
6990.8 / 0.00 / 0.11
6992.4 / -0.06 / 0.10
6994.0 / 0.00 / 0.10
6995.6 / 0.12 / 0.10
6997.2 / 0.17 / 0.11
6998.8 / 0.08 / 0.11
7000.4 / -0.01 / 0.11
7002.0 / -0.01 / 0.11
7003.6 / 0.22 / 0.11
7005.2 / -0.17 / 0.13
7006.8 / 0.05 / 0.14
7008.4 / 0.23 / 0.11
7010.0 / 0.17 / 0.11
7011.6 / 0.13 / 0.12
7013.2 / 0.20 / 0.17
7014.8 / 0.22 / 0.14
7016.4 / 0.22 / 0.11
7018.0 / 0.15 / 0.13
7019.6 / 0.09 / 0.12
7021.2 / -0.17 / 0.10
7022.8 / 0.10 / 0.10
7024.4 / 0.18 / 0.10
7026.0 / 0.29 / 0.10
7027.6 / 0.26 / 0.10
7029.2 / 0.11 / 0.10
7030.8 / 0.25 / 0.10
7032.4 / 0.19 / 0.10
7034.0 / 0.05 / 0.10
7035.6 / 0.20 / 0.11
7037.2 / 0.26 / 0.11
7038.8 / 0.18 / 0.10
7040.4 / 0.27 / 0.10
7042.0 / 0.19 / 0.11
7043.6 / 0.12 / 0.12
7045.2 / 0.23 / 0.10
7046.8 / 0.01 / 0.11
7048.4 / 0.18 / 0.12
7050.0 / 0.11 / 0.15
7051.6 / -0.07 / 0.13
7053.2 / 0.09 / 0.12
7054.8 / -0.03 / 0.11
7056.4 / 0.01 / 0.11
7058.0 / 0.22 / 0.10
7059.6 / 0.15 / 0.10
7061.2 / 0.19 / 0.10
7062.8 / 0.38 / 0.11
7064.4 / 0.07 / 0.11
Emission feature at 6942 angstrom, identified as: H-alpha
